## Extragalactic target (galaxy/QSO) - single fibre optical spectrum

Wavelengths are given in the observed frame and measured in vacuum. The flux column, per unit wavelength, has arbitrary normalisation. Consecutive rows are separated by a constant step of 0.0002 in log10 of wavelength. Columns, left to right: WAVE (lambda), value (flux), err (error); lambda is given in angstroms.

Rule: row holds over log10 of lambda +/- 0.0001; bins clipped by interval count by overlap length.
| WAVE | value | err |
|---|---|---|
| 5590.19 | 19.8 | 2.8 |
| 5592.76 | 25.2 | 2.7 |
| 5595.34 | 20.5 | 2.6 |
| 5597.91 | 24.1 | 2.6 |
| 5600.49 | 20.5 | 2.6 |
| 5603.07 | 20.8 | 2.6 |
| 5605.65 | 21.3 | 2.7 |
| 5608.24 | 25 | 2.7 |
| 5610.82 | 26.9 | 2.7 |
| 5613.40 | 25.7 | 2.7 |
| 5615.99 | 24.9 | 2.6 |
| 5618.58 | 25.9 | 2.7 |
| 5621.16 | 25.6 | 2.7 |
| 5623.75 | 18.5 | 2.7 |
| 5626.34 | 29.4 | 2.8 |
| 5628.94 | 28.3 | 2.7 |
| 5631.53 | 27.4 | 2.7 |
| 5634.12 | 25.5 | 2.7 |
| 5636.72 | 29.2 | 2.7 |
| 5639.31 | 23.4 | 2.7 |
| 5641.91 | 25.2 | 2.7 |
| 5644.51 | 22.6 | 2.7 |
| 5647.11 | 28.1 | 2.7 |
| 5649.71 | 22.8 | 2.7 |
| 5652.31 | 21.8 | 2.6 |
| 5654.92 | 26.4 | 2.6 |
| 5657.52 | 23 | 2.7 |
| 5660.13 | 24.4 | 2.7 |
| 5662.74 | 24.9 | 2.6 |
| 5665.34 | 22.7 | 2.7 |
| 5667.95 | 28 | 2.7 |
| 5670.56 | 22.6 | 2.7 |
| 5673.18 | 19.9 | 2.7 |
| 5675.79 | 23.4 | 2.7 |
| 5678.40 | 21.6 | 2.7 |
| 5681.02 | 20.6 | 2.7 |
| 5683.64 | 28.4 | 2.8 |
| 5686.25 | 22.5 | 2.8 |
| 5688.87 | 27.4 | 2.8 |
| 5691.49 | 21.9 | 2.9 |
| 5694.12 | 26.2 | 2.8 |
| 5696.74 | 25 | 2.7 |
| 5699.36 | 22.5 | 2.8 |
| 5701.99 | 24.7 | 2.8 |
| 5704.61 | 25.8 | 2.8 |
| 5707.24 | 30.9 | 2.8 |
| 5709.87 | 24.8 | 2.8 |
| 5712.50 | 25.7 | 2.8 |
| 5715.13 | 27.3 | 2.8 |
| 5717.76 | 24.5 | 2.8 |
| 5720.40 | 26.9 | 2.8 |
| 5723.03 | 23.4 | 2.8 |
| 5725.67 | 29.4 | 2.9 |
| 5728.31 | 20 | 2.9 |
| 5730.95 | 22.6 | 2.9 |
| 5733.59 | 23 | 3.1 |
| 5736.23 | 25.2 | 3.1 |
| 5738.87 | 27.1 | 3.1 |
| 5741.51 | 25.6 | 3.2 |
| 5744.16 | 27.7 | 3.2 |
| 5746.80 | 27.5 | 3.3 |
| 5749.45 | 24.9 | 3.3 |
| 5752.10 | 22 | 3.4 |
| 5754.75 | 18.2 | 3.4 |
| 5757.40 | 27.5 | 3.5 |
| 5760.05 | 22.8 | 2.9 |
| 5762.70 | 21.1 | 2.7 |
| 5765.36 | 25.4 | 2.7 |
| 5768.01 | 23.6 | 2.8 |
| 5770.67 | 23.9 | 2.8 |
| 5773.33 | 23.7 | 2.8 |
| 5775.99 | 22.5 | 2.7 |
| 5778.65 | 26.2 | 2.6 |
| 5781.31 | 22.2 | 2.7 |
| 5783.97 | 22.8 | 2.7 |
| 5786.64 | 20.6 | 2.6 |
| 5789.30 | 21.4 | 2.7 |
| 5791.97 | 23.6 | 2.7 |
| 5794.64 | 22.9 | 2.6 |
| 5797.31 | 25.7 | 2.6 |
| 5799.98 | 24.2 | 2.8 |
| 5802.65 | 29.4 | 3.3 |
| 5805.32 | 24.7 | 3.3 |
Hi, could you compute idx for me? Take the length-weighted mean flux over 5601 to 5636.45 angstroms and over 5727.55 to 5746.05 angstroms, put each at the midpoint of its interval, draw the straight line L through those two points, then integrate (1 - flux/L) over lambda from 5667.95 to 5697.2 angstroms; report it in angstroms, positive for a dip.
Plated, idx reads 1.3 angstroms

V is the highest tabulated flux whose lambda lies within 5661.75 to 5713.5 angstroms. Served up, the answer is 30.9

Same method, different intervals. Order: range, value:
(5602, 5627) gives 29.4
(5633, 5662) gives 29.2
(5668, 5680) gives 23.4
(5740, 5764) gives 27.7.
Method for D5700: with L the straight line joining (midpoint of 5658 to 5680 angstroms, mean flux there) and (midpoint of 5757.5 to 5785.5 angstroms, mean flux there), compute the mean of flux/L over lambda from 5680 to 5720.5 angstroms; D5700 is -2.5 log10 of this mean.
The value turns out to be -0.08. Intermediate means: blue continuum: 23.4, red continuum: 23.6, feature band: 25.3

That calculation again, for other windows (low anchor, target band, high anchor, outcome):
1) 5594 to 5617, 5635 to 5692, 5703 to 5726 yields 0.033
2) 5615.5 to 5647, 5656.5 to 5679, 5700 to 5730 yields 0.096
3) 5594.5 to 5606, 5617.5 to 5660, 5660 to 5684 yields -0.121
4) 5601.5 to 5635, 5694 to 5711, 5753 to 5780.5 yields -0.069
